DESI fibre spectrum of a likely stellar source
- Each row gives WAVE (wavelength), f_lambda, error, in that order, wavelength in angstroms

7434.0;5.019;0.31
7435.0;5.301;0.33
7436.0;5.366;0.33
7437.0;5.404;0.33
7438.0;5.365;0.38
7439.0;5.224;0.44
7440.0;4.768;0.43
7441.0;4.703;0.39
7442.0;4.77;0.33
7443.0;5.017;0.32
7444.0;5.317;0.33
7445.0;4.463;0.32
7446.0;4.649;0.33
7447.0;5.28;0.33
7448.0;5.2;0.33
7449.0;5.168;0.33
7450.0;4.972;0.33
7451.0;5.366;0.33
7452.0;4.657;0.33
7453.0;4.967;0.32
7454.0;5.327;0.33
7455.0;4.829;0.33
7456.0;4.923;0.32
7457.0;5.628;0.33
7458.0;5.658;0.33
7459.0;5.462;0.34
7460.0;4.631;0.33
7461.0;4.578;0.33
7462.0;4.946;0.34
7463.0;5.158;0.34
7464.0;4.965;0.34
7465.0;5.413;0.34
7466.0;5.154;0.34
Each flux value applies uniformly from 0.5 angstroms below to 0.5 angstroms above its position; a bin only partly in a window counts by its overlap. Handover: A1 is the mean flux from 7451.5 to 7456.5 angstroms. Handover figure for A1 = 4.94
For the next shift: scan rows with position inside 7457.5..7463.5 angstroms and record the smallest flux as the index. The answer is 4.578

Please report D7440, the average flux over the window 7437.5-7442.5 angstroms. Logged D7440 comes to 4.97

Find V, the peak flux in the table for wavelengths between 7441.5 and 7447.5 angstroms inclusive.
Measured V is 5.317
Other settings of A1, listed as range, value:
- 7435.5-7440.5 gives 5.23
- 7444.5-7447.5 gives 4.8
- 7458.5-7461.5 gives 4.89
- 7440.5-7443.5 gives 4.83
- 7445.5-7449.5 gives 5.07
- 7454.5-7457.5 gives 5.13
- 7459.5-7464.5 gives 4.86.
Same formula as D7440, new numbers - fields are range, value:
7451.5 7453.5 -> 4.81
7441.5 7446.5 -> 4.84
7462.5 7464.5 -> 5.06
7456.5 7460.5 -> 5.34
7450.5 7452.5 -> 5.01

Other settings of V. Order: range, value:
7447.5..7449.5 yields 5.2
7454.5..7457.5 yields 5.628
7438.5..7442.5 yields 5.224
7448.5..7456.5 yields 5.366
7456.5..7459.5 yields 5.658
